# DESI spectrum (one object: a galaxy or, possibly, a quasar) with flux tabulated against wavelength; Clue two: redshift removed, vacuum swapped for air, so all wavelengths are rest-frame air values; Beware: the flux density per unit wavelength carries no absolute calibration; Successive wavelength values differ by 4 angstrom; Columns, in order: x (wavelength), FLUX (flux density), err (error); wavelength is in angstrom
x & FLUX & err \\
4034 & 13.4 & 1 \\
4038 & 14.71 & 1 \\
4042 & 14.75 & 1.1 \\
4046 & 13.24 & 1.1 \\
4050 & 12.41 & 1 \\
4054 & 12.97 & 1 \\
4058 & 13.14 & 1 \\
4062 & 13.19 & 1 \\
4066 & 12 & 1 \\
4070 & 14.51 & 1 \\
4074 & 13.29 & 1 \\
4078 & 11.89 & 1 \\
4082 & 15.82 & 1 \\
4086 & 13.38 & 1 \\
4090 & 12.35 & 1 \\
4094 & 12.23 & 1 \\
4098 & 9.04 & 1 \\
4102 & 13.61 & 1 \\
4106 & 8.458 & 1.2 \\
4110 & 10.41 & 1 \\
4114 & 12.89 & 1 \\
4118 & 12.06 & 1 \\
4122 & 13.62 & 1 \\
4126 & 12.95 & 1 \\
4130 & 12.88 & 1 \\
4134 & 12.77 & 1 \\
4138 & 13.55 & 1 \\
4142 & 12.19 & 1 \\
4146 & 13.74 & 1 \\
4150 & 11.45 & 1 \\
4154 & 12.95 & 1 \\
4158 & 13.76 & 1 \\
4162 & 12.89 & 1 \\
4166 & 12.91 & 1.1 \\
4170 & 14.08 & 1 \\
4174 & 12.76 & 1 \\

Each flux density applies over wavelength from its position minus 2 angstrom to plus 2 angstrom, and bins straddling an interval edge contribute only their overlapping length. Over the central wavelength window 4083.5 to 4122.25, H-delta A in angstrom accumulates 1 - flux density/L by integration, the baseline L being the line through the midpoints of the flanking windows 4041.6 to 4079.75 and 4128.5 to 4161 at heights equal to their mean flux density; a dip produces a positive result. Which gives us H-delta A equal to 3.6 angstrom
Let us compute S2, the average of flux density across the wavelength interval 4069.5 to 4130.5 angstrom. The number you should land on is 12.4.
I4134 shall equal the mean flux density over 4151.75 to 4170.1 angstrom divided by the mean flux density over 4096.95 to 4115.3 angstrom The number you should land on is 1.2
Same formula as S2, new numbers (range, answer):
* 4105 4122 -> 11.4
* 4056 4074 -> 13.2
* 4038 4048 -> 14.1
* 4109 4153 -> 12.6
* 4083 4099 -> 12.2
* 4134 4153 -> 12.7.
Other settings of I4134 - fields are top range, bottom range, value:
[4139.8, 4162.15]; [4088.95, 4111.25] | 1.17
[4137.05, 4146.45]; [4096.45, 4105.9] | 1.20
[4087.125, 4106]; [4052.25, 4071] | 0.88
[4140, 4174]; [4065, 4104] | 1.01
